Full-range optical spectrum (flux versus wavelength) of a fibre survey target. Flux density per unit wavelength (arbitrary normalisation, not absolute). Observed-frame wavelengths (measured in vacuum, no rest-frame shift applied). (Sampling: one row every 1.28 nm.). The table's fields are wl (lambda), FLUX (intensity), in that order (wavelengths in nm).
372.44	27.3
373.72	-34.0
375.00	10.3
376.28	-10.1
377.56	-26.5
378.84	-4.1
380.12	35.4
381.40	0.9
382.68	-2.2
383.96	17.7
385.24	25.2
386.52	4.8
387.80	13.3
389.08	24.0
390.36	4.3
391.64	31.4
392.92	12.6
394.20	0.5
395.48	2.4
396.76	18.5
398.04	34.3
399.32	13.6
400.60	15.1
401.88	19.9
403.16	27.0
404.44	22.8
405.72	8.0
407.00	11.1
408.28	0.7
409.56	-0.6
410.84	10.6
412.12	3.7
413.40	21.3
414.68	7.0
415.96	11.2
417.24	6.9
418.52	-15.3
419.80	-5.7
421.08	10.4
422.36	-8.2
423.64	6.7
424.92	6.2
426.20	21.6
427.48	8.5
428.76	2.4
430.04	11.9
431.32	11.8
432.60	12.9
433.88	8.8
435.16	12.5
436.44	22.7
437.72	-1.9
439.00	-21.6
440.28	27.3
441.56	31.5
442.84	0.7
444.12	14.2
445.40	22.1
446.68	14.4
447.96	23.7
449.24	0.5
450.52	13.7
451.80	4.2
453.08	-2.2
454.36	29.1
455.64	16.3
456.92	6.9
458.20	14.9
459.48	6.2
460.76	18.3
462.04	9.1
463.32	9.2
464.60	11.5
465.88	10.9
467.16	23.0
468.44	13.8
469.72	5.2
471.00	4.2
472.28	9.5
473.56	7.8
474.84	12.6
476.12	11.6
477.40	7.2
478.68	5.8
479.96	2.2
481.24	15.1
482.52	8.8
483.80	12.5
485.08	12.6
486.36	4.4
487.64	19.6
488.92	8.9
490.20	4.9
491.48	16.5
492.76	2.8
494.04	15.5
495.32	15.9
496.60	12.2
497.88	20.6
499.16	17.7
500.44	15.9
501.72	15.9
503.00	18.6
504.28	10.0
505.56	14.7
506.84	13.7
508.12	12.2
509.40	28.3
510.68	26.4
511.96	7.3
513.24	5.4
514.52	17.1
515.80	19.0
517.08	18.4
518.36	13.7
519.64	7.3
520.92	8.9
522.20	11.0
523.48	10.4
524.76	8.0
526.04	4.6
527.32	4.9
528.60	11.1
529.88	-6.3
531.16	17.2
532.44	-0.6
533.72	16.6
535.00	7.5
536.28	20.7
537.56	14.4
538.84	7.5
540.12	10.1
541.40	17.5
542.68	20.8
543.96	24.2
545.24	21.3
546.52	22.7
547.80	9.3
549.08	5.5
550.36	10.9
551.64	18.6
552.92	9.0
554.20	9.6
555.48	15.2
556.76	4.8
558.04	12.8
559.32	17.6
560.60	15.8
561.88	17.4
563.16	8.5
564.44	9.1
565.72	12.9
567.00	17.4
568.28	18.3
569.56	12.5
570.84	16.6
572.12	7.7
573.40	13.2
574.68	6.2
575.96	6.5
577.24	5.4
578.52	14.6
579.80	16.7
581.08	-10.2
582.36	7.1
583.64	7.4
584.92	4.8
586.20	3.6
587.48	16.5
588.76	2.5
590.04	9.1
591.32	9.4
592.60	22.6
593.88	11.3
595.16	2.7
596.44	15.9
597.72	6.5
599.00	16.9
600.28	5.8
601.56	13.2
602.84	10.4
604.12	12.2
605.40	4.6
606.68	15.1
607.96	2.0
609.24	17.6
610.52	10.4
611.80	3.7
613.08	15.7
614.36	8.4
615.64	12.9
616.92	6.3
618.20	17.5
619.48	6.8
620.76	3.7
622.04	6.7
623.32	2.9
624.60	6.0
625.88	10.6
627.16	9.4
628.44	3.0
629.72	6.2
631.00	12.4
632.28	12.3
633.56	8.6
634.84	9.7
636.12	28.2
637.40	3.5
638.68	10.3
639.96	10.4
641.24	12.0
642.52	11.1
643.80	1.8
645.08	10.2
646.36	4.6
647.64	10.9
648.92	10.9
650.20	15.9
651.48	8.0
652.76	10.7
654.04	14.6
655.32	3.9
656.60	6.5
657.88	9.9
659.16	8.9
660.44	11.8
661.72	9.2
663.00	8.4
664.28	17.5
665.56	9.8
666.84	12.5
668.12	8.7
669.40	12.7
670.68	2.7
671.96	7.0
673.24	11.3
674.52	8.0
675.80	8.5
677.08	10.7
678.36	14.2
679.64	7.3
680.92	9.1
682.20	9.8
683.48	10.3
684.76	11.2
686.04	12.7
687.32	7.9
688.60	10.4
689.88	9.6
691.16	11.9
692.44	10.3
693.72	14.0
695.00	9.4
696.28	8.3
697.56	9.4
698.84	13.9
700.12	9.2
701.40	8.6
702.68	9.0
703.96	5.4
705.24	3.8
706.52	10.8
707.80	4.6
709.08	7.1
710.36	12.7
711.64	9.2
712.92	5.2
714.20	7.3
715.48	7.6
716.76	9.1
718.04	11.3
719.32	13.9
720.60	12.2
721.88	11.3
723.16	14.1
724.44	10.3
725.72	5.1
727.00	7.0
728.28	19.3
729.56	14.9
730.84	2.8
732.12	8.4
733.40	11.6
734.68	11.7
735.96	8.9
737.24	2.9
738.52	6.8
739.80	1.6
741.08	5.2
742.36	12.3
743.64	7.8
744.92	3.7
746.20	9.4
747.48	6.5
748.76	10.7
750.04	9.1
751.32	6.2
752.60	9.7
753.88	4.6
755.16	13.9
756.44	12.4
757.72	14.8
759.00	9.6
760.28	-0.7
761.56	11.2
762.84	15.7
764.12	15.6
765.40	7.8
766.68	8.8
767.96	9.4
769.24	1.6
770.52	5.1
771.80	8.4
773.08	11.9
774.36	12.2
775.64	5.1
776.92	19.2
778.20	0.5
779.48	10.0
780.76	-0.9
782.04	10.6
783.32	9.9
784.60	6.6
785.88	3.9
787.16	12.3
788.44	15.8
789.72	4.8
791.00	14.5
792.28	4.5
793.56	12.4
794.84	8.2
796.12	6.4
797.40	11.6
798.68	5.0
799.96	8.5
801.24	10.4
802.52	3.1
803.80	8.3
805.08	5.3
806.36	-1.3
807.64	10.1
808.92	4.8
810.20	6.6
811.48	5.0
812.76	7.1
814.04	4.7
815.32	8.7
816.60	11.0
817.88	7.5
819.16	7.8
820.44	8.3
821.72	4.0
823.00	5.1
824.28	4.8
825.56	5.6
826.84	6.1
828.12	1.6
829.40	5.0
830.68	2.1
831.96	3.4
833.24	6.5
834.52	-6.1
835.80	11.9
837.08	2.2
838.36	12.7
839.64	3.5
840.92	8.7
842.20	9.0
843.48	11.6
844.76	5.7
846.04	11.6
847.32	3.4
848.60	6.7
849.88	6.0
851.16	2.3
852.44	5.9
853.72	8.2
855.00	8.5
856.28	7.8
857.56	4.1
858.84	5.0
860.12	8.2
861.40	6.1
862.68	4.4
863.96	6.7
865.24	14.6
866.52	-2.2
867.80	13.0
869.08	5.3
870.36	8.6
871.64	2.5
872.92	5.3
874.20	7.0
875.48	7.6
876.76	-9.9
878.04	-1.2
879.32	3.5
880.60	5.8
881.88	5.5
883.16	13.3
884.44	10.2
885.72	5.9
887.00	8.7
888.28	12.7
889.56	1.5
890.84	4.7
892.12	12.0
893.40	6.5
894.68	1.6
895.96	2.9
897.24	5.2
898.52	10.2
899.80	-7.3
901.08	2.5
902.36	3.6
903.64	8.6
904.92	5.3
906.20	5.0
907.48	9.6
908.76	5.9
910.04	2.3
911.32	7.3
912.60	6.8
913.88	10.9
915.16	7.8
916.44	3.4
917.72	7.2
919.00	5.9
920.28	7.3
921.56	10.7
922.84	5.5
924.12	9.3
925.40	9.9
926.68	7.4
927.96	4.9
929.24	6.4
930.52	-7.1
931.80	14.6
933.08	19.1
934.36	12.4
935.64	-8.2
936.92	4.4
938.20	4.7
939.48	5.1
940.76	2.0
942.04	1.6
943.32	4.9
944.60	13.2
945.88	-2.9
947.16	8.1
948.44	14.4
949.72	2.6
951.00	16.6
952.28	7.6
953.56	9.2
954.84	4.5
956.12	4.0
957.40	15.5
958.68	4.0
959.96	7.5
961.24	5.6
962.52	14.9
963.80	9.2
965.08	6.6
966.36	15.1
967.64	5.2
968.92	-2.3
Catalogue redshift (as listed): 0.18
